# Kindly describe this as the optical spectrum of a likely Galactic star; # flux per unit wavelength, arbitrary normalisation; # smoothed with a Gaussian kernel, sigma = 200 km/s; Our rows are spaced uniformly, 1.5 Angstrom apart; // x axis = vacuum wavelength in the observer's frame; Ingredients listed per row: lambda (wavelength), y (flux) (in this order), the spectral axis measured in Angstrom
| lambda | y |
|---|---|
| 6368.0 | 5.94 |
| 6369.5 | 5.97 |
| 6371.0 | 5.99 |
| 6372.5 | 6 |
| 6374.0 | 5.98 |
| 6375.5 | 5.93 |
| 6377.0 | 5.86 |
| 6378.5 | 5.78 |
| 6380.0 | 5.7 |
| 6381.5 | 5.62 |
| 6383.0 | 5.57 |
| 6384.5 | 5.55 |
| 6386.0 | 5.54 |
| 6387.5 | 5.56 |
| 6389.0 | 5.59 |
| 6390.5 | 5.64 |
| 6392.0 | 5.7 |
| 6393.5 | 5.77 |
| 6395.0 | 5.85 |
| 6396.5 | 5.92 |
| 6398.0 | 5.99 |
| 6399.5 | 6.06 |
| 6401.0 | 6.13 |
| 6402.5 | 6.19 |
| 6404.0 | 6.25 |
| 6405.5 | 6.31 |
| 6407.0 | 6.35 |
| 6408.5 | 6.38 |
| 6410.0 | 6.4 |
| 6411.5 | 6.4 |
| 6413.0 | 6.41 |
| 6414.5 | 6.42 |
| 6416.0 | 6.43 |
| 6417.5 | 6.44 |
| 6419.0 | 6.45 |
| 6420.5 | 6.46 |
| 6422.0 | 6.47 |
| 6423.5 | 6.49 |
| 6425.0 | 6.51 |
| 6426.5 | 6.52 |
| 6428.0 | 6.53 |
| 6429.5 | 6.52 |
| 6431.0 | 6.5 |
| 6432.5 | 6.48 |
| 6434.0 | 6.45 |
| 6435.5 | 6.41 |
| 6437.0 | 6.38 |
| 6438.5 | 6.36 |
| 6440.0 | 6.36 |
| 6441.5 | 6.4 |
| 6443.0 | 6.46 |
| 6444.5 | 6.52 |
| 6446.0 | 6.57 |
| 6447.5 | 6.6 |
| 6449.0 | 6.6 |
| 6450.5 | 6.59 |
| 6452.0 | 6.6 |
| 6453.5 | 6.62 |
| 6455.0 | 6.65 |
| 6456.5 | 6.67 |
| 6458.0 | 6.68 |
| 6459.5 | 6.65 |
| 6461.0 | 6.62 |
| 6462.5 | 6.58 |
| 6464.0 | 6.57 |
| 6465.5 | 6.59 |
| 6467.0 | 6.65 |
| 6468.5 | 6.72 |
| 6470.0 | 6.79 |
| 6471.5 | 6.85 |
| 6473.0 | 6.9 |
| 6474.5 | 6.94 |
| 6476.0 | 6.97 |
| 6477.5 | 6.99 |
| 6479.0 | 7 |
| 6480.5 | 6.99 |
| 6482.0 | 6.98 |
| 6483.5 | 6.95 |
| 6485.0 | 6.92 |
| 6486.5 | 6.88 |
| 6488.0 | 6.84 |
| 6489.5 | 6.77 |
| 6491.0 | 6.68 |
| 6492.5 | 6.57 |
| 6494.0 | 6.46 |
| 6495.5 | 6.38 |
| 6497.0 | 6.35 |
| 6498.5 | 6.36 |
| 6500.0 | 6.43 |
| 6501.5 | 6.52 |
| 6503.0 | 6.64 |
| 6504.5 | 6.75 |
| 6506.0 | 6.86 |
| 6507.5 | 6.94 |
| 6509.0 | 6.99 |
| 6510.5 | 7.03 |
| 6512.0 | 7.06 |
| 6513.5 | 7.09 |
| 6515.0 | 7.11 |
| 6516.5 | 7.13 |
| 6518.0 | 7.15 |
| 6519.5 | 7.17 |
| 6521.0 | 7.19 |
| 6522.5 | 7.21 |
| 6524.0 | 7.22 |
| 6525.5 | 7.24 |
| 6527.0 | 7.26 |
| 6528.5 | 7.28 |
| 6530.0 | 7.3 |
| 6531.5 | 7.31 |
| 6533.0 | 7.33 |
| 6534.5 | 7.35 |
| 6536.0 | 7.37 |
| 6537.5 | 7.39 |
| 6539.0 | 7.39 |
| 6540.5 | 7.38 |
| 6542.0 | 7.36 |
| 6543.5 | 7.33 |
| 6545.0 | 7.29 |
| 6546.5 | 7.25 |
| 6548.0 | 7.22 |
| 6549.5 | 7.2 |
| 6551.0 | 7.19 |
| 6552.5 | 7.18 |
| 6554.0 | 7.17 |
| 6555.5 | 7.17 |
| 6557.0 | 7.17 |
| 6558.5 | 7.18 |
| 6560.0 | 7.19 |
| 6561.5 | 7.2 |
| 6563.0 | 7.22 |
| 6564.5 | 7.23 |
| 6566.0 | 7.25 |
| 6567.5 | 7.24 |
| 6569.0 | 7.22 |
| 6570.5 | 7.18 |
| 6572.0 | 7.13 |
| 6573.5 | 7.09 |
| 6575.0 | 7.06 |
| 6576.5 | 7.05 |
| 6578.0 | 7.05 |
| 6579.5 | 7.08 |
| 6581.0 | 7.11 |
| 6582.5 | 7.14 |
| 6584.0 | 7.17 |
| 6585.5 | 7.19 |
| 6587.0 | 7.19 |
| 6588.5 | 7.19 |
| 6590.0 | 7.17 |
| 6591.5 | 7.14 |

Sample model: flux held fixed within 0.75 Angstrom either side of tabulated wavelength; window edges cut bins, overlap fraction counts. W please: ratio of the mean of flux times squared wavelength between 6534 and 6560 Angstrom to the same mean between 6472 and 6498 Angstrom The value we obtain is 1.09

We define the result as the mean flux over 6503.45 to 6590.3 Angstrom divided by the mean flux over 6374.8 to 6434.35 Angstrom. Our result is 1.17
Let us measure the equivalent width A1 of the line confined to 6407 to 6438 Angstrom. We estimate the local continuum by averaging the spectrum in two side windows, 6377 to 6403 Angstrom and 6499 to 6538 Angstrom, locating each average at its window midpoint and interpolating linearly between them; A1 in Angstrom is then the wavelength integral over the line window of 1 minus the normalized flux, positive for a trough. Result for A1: -1.8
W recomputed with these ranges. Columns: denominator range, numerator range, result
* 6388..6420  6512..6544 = 1.23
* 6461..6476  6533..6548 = 1.11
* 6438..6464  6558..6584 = 1.13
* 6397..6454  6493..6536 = 1.12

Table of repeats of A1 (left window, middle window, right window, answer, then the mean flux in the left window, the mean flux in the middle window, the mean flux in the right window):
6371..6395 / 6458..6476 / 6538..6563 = -0.6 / 5.73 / 6.72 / 7.24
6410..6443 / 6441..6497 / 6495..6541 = 0.1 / 6.45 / 6.7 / 7.04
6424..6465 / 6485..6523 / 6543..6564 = 0.5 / 6.53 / 6.82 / 7.21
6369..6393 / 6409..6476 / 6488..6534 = -2.7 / 5.75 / 6.55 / 6.93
